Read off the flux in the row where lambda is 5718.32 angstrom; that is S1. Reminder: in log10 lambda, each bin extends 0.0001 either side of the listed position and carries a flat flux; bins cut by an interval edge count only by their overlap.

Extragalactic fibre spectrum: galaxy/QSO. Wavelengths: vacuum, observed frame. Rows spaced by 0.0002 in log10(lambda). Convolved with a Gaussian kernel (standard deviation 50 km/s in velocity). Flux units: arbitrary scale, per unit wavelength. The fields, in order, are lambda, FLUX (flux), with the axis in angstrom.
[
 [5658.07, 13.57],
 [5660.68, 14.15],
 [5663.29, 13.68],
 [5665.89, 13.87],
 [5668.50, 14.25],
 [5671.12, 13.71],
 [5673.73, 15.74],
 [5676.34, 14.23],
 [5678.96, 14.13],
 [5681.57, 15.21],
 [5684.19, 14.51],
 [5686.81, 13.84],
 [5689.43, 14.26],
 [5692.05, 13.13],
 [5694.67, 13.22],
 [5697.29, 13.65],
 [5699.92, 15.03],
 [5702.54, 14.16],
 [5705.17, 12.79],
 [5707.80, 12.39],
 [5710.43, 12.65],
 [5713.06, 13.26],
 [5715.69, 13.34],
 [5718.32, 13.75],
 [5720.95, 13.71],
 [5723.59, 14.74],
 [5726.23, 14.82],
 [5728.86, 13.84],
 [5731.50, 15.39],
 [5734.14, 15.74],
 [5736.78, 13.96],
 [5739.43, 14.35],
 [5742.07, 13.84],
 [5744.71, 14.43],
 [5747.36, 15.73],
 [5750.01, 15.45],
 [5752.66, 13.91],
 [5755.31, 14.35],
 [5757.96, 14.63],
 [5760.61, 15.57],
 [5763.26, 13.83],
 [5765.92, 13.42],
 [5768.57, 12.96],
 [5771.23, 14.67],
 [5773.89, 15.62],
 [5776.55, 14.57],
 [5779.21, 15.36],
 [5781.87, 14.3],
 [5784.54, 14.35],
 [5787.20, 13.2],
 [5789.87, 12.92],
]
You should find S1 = 13.75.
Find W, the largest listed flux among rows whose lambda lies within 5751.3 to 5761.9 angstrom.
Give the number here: 15.57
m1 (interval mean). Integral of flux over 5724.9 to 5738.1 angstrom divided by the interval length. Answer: 14.8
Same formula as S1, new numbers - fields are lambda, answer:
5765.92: 13.42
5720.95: 13.71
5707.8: 12.39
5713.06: 13.26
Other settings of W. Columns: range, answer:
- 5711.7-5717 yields 13.34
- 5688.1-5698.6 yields 14.26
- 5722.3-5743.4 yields 15.74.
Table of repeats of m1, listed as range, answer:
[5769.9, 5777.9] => 14.9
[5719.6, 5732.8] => 14.5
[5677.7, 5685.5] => 14.6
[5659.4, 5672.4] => 13.9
